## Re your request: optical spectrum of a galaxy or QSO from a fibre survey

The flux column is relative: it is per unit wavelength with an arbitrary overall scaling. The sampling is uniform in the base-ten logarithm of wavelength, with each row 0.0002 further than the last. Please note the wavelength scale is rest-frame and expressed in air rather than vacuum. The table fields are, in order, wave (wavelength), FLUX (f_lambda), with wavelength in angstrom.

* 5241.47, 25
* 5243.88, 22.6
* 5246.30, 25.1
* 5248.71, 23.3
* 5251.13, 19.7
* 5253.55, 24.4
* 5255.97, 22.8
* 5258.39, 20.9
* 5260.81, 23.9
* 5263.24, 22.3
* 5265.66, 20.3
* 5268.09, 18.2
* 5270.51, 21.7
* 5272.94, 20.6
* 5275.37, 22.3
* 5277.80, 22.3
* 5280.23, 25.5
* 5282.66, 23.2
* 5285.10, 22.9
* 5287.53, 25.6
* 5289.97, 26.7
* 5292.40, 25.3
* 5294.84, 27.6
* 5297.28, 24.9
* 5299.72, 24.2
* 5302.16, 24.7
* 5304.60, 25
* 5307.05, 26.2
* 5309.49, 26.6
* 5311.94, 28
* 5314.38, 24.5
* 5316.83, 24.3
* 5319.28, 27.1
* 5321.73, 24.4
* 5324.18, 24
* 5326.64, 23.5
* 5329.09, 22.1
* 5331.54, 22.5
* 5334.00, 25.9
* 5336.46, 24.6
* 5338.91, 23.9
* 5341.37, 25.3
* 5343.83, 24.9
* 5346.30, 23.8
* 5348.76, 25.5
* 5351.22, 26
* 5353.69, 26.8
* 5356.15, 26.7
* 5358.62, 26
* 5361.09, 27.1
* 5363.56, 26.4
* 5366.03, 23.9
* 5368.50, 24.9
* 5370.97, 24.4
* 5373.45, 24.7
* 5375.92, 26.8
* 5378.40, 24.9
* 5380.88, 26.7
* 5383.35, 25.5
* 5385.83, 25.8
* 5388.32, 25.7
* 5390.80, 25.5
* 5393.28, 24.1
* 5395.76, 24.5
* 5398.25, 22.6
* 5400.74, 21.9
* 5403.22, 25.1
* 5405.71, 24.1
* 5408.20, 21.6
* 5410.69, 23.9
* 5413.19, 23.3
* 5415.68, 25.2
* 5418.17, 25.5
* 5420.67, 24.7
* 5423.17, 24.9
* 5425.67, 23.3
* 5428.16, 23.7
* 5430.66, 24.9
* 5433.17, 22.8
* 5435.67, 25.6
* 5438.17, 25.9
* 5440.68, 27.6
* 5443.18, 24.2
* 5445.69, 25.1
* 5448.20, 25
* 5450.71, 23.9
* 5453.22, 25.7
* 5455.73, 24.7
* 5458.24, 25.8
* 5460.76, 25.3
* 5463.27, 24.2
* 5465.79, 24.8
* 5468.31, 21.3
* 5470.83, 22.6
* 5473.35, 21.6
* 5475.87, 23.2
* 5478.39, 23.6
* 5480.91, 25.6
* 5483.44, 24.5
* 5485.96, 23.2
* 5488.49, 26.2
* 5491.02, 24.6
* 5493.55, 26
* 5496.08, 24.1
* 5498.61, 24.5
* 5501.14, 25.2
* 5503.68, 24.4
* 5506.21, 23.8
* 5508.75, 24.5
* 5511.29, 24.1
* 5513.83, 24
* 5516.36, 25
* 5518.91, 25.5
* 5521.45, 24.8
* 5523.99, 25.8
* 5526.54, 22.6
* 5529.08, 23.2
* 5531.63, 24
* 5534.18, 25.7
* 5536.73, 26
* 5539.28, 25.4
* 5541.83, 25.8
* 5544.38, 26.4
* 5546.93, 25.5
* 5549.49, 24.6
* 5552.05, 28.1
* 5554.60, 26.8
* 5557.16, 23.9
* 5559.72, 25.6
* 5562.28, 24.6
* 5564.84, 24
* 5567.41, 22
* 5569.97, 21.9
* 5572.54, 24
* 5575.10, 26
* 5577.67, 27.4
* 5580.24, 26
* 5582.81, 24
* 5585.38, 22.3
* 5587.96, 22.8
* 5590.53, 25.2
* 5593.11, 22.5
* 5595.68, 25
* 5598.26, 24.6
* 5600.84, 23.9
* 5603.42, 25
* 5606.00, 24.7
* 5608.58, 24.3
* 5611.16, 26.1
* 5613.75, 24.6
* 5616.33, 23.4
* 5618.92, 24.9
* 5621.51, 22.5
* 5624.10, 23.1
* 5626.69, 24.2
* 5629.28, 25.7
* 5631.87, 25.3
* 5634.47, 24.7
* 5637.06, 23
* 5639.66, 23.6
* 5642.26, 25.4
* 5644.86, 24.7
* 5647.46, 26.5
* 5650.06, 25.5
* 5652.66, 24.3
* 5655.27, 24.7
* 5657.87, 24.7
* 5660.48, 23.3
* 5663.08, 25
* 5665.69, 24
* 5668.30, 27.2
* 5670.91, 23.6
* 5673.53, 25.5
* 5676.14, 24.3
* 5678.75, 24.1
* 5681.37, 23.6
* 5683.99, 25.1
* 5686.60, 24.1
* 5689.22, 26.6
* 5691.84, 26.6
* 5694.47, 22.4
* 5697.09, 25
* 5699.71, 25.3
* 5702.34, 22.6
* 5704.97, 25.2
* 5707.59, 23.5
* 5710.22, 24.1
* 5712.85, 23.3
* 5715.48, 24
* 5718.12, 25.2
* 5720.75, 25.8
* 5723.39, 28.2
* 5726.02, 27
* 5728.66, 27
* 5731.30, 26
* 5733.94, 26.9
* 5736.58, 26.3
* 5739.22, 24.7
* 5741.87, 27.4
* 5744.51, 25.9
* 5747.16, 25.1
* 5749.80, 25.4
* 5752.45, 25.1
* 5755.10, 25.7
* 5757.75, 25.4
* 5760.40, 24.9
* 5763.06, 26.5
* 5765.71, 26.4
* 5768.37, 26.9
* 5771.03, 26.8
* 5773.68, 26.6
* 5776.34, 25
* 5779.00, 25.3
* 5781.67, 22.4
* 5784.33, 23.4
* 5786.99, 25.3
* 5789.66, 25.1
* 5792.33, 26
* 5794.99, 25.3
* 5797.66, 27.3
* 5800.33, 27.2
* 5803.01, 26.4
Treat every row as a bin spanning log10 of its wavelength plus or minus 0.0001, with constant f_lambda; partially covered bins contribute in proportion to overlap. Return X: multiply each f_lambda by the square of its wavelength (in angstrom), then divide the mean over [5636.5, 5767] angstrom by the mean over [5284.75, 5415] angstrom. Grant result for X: 1.14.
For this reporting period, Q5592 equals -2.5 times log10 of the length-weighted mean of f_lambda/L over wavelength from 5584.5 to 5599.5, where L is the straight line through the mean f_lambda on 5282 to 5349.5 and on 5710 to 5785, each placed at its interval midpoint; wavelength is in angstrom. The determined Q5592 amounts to 0.07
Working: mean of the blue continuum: 24.9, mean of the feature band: 23.8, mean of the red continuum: 25.7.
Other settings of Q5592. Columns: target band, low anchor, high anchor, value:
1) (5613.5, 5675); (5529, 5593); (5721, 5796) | 0.03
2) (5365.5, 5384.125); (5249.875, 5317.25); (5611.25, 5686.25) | -0.06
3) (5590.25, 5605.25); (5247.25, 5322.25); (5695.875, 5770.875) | 0.03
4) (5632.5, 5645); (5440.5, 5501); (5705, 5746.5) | 0.04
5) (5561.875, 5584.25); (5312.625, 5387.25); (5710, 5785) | 0.04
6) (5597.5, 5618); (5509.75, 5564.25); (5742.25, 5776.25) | 0.03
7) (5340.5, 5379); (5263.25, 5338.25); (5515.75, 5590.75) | -0.05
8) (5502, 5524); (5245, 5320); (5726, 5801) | 0.01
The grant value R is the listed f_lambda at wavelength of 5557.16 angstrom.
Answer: 23.9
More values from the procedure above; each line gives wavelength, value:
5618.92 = 24.9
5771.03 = 26.8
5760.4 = 24.9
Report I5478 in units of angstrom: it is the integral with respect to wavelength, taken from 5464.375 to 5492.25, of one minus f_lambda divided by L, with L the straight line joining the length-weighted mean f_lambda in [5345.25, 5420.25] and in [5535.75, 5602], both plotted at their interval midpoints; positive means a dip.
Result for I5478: 1.3 angstrom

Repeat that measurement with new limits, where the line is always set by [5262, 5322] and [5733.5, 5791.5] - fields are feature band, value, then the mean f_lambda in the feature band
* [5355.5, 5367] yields -0.8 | 26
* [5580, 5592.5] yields 0.6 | 23.8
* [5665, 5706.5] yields 1.0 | 24.7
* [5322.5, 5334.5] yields 0.4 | 23.5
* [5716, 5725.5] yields -0.3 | 26.2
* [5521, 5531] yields 0.3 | 24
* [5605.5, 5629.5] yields 0.8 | 24.3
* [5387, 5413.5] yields 0.7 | 23.9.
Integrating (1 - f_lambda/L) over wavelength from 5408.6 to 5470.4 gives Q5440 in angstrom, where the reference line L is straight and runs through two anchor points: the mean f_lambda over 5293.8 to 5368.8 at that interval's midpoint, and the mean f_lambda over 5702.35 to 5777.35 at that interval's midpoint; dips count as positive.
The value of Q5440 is 1.9 angstrom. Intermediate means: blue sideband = 25.2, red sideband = 25.7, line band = 24.6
